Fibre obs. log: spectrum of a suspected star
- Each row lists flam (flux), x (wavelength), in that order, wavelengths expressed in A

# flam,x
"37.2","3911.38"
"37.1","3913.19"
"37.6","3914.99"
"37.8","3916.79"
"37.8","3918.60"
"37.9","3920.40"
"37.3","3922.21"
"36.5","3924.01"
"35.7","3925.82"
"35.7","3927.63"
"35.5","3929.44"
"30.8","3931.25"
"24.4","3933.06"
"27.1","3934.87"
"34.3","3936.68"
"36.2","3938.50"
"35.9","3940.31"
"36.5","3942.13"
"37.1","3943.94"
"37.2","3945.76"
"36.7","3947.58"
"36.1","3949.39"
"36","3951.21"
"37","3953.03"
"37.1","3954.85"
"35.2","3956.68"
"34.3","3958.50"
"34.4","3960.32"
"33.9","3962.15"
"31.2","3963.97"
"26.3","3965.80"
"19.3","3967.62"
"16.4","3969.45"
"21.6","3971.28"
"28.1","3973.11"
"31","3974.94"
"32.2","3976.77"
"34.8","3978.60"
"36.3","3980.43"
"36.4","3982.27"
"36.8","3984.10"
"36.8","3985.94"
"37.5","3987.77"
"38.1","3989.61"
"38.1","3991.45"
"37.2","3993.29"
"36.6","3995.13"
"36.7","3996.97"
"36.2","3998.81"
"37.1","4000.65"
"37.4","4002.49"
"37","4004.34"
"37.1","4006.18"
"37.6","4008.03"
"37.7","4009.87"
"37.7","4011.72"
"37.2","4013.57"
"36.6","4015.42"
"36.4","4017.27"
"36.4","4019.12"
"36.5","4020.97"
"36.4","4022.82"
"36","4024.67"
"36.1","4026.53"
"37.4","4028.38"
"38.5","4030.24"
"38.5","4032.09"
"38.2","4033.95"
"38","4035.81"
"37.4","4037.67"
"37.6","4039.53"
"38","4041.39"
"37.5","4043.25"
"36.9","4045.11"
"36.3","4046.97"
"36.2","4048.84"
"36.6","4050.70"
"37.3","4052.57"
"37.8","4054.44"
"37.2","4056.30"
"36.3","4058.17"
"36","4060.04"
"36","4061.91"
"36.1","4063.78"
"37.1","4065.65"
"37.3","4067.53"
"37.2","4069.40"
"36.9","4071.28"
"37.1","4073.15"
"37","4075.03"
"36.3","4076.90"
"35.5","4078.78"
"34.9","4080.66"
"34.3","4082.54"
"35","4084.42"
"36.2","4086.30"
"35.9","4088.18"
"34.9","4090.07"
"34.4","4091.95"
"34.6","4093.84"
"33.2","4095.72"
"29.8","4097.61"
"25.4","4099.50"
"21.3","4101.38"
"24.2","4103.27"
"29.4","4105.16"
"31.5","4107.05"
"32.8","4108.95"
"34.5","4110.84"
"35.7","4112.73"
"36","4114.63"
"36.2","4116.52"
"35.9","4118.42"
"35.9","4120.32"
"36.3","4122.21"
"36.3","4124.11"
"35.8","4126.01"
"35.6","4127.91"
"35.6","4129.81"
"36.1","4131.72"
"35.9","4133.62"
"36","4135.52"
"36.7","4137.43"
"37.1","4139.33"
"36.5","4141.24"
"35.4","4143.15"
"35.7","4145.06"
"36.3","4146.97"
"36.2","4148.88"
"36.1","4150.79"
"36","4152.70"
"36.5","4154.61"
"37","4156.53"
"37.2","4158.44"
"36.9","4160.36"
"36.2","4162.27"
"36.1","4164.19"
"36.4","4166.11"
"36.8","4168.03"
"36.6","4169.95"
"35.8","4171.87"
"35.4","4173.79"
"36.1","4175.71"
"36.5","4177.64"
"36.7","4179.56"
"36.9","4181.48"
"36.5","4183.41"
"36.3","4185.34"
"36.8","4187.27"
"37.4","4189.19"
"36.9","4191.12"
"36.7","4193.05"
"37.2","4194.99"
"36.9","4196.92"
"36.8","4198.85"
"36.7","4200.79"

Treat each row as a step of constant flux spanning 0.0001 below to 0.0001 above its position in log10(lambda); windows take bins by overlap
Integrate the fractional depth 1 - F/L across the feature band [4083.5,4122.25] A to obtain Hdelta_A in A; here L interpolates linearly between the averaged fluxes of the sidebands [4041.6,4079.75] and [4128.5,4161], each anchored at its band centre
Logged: 4.0 A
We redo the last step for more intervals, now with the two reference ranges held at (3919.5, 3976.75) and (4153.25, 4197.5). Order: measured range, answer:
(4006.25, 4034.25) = -2.66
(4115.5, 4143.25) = -0.24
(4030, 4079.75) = -3.67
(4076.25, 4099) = 0.44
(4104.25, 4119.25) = 0.63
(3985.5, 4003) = -1.95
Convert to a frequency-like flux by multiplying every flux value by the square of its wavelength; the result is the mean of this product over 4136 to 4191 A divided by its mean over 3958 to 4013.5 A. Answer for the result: 1.18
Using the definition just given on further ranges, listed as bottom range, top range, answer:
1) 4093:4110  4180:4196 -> 1.32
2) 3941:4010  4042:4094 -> 1.11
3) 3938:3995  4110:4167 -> 1.17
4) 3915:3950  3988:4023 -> 1.09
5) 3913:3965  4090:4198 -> 1.11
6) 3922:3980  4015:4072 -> 1.19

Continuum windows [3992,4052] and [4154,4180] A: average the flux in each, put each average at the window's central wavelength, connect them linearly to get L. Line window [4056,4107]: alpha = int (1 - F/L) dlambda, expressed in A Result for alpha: 4.0 A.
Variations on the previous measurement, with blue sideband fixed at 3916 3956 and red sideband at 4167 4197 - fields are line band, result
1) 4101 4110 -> 2.0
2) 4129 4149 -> 0.1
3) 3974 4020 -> -1.2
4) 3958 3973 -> 3.6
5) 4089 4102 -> 1.9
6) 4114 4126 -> 0.1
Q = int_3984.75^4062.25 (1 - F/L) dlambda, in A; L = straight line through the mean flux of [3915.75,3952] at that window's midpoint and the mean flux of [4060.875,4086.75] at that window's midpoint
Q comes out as -2.8 A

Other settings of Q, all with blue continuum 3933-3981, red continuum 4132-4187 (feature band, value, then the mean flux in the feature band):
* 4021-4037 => -1.7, 37.3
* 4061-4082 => -1.2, 36.4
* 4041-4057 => -1.4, 37.1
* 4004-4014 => -1.2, 37.4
